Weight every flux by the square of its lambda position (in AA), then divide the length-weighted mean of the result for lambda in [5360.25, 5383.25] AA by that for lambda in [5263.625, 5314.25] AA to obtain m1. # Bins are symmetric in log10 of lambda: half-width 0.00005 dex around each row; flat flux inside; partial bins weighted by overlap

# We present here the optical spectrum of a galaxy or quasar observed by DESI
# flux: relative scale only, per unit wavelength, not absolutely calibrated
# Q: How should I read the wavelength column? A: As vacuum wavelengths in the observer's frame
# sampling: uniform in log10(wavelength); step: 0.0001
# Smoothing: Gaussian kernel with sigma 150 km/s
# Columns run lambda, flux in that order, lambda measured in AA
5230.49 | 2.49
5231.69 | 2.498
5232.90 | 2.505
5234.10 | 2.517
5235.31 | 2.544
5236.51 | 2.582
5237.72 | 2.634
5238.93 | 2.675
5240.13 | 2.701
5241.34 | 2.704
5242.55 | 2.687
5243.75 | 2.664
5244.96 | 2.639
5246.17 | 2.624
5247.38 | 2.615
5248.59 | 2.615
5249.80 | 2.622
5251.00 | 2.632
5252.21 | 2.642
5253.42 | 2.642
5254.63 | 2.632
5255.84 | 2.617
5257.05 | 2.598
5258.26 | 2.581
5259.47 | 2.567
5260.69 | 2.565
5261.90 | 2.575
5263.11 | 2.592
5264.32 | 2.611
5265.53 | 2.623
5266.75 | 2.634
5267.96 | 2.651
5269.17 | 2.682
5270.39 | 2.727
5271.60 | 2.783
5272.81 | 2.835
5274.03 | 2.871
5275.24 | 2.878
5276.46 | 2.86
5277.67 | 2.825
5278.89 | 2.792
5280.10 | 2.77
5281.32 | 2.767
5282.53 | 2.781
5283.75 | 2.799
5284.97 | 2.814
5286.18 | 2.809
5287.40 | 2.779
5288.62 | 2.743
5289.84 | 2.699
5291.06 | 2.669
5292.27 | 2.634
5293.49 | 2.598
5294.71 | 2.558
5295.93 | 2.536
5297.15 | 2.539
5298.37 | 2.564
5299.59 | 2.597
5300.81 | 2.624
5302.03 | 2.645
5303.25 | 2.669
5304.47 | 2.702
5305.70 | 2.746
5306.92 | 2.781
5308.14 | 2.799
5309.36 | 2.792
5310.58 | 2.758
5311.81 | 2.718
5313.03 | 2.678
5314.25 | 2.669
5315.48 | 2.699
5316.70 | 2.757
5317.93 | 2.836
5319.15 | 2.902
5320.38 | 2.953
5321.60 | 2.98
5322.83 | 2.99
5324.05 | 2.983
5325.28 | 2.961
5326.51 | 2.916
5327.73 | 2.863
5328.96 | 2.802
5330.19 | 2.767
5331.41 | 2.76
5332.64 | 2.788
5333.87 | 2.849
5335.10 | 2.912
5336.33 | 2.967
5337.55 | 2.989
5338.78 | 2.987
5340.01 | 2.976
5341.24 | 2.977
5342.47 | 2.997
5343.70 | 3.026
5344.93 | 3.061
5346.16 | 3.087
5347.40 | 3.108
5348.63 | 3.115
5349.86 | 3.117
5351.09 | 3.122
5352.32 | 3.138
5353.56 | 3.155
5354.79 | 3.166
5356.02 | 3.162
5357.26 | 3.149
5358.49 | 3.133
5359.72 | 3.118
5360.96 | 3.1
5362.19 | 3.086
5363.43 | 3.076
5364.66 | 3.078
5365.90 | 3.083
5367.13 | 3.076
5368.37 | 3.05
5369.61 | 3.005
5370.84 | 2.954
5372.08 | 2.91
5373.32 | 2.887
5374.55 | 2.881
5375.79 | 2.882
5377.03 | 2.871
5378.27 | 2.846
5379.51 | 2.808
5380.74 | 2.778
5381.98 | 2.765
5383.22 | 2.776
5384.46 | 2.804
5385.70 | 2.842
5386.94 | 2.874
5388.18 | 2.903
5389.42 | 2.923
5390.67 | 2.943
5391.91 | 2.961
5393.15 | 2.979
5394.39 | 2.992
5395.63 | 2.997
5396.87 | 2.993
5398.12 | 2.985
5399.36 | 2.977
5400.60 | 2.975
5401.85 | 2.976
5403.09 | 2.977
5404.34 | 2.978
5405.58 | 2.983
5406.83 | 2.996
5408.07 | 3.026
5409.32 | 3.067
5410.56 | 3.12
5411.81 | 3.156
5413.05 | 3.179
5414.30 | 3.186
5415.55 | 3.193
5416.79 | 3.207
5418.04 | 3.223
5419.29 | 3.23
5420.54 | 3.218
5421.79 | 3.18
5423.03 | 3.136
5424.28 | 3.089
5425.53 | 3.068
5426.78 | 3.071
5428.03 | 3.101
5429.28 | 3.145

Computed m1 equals 1.12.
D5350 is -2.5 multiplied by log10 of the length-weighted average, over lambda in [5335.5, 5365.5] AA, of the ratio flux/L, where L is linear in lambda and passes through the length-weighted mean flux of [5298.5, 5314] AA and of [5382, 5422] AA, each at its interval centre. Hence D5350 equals -0.08 mag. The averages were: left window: 2.7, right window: 3.02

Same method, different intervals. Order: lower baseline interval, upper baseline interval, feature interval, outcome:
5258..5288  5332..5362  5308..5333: 0.04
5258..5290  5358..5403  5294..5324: 0.03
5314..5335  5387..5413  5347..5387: -0.02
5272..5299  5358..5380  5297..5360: -0.01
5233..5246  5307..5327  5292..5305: 0.07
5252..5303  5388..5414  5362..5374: -0.04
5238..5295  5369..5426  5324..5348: -0.03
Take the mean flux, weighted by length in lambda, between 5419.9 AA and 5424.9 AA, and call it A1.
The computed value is 3.16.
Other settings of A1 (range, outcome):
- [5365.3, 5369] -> 3.07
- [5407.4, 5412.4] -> 3.09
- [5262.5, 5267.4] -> 2.62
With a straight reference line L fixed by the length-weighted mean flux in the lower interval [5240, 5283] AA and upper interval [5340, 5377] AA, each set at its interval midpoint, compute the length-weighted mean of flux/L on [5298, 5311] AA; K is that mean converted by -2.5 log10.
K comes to 0.058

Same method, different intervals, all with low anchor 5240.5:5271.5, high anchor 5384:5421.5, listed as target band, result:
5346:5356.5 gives -0.086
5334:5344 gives -0.043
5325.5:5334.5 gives 0.003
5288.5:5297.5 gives 0.046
